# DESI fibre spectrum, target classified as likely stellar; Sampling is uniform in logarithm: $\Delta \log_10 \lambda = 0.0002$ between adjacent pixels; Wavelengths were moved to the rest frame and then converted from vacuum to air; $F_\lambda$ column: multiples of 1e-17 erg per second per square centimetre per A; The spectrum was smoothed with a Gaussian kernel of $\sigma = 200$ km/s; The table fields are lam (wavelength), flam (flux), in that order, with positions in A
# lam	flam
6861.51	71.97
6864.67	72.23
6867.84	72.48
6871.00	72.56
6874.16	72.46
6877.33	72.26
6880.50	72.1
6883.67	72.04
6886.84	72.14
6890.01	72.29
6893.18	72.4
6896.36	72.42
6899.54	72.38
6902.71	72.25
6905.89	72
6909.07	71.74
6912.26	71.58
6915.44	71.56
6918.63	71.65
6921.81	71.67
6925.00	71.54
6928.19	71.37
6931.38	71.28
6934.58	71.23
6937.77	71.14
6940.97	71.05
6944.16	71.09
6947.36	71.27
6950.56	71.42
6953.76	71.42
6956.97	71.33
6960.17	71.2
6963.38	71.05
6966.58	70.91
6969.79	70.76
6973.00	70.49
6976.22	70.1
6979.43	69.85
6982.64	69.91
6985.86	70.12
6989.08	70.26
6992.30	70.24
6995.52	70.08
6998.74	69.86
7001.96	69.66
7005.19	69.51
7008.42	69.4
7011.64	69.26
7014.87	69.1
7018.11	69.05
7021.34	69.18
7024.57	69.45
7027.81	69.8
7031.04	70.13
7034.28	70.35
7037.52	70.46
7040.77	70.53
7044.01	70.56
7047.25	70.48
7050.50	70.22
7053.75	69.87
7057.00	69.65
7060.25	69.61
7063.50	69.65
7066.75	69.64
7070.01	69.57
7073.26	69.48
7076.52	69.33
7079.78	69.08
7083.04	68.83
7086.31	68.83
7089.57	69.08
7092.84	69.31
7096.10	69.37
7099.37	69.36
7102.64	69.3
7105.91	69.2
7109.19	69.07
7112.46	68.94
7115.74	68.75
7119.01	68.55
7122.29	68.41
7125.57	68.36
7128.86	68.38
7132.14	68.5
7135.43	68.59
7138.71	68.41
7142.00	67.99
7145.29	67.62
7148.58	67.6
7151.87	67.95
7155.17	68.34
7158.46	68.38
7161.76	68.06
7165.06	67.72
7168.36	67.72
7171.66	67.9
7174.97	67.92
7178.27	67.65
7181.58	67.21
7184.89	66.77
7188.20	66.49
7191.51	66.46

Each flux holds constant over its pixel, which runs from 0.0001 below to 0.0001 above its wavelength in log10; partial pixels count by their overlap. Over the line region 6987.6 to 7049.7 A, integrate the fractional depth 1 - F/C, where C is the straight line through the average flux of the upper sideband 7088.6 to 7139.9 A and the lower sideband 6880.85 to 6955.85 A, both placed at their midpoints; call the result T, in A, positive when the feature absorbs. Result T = 0.33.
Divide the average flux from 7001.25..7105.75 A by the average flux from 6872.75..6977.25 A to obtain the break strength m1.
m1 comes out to 1.0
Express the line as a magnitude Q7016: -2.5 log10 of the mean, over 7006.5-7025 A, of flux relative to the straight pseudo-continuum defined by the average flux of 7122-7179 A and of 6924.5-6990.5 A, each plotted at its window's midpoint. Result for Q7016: 0.01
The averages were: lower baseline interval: 70.9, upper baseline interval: 68.1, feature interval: 69.2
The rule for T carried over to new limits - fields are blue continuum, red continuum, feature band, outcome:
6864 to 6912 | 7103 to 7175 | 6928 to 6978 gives 0.1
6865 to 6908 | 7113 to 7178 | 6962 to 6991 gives 0.2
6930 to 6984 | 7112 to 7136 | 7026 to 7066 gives -0.3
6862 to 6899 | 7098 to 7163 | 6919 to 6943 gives 0.1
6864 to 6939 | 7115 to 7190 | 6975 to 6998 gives 0.2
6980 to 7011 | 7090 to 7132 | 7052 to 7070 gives -0.1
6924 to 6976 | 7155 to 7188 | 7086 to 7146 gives -0.2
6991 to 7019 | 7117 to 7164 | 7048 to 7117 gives -0.6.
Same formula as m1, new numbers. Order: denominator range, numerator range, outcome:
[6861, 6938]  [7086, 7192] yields 0.95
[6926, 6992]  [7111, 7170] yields 0.96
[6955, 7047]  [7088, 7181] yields 0.98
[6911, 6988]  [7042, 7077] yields 0.98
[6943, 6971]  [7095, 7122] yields 0.97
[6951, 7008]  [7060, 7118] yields 0.98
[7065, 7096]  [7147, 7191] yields 0.98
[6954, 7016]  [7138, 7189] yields 0.96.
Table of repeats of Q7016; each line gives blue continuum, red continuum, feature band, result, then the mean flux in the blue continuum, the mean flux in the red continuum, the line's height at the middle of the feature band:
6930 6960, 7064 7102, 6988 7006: 0.01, 71.2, 69.3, 70.5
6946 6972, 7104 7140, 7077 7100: 0.00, 71.2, 68.7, 69.2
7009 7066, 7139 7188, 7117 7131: 0.00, 69.8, 67.7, 68.4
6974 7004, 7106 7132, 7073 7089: 0.00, 70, 68.7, 69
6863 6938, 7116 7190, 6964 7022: 0.01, 72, 67.9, 70.5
